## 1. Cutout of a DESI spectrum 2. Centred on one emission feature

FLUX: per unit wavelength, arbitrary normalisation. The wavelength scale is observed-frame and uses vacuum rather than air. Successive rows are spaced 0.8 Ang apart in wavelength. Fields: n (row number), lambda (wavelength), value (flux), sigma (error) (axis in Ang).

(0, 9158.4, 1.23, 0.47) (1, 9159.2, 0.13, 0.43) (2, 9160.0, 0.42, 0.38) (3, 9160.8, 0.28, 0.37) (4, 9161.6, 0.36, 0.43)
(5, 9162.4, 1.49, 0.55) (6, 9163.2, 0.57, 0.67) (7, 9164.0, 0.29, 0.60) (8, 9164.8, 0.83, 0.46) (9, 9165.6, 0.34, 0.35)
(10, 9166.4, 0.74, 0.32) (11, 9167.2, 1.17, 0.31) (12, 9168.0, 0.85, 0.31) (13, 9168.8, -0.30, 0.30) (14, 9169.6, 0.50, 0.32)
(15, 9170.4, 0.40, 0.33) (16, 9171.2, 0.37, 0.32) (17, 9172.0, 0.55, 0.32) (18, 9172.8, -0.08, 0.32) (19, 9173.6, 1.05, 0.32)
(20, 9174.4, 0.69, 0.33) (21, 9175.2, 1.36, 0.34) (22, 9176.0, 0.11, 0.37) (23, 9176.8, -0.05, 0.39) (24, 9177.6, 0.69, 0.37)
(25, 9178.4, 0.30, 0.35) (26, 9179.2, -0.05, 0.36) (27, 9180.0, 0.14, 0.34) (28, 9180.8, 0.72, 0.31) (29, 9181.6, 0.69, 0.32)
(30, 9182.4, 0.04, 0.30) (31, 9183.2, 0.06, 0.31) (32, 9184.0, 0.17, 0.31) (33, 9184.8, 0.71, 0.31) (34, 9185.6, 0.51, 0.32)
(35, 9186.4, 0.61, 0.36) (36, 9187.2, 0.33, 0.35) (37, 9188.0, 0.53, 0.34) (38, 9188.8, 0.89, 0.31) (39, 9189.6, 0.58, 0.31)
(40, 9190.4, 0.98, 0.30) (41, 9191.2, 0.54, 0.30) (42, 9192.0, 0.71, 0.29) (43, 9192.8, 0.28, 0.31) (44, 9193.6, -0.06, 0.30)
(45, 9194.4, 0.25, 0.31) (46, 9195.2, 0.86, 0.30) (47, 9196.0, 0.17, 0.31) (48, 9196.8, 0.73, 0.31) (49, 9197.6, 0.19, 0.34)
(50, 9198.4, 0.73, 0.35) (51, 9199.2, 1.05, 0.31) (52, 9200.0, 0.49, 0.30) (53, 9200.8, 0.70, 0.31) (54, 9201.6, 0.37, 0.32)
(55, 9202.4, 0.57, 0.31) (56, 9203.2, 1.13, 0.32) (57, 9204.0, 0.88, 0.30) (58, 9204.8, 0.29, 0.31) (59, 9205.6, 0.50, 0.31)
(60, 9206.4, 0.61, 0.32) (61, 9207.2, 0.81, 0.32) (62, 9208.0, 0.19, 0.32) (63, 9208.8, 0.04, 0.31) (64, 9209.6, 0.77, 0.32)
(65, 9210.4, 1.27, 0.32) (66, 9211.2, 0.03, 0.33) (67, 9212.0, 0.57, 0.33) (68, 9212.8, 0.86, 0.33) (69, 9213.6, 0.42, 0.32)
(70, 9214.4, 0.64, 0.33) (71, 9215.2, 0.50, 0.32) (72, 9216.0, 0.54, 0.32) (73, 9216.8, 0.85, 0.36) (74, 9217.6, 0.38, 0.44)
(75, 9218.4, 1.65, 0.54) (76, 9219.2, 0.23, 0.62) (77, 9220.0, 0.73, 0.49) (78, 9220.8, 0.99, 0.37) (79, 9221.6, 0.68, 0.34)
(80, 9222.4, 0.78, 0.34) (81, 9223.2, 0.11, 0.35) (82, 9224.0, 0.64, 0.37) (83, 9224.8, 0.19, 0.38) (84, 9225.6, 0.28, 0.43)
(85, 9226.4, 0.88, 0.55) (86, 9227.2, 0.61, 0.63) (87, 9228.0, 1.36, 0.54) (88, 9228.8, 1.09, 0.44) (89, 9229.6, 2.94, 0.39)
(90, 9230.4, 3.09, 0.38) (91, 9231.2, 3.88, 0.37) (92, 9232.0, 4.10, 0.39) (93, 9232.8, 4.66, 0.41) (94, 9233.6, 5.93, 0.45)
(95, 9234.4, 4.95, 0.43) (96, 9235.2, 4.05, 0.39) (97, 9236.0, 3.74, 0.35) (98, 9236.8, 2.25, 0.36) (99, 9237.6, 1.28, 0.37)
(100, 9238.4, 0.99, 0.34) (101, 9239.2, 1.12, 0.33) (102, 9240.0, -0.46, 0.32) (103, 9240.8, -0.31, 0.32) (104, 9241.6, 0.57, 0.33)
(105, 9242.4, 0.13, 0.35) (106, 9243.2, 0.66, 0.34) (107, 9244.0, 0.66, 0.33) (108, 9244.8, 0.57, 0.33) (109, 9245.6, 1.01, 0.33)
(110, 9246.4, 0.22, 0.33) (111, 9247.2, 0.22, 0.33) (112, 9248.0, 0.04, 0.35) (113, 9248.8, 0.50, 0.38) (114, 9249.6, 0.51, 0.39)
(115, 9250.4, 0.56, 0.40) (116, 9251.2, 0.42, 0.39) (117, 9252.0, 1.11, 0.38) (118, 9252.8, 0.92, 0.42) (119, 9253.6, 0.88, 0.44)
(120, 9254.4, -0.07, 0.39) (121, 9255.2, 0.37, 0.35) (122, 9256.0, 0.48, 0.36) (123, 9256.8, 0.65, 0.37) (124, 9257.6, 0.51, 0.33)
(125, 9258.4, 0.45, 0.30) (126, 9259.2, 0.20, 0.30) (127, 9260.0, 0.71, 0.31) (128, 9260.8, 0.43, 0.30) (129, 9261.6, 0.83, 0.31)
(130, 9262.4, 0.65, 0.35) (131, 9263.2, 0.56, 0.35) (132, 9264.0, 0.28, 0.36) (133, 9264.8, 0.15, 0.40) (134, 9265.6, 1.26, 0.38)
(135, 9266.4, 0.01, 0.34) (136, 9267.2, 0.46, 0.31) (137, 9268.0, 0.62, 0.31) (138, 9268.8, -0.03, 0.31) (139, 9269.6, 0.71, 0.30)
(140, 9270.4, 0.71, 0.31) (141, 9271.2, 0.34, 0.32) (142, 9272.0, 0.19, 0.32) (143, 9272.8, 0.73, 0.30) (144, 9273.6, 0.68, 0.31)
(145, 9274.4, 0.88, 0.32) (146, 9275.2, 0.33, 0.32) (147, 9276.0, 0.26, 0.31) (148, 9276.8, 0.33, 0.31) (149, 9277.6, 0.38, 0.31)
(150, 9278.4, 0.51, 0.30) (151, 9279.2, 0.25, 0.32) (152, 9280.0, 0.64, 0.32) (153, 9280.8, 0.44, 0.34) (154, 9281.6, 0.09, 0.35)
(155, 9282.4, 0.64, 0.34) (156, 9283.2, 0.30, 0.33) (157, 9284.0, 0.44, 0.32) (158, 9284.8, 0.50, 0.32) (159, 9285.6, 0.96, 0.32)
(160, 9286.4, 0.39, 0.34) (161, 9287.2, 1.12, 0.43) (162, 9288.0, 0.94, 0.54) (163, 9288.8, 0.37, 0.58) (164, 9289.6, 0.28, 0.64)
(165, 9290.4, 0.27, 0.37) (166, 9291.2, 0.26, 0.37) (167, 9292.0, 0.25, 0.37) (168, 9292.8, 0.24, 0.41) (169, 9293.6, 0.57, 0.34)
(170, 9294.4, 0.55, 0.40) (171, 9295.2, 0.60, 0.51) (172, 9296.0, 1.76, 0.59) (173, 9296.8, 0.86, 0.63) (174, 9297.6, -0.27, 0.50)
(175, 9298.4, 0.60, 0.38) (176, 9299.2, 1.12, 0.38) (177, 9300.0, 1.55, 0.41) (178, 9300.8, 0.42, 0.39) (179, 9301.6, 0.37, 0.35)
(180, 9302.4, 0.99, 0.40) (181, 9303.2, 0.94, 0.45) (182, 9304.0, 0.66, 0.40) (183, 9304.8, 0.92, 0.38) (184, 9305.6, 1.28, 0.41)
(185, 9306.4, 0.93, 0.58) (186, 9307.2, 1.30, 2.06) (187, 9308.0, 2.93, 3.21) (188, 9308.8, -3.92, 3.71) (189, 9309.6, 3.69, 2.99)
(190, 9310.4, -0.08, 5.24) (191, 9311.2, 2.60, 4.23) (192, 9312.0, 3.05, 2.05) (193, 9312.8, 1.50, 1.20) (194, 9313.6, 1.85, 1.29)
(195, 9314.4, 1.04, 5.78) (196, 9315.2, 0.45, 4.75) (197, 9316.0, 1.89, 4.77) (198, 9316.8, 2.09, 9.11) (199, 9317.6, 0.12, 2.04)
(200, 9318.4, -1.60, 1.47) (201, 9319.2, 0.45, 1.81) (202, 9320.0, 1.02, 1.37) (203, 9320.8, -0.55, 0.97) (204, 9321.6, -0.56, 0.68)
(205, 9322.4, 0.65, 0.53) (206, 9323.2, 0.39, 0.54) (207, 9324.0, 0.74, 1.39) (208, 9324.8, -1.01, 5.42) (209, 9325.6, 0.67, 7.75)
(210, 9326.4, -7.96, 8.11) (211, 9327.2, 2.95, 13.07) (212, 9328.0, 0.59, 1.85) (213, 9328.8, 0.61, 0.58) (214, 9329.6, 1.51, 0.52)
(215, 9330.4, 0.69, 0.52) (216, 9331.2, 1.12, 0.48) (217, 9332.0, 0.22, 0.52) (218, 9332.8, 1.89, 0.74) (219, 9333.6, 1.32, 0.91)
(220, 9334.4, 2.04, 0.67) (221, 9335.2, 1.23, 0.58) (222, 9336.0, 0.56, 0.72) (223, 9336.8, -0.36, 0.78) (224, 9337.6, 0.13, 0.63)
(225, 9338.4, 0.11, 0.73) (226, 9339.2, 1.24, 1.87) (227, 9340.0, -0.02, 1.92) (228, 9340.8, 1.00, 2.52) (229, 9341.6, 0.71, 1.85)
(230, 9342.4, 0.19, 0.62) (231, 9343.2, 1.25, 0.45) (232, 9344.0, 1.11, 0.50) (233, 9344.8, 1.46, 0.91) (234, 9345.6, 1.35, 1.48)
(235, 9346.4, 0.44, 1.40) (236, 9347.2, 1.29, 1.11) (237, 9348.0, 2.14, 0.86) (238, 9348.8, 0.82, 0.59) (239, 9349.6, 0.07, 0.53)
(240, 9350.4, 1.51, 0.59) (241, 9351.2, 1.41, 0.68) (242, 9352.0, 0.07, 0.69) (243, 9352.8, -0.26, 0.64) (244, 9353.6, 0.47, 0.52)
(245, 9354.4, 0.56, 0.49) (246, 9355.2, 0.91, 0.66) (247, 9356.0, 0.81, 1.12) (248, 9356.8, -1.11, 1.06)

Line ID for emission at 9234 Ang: [O III] 5007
